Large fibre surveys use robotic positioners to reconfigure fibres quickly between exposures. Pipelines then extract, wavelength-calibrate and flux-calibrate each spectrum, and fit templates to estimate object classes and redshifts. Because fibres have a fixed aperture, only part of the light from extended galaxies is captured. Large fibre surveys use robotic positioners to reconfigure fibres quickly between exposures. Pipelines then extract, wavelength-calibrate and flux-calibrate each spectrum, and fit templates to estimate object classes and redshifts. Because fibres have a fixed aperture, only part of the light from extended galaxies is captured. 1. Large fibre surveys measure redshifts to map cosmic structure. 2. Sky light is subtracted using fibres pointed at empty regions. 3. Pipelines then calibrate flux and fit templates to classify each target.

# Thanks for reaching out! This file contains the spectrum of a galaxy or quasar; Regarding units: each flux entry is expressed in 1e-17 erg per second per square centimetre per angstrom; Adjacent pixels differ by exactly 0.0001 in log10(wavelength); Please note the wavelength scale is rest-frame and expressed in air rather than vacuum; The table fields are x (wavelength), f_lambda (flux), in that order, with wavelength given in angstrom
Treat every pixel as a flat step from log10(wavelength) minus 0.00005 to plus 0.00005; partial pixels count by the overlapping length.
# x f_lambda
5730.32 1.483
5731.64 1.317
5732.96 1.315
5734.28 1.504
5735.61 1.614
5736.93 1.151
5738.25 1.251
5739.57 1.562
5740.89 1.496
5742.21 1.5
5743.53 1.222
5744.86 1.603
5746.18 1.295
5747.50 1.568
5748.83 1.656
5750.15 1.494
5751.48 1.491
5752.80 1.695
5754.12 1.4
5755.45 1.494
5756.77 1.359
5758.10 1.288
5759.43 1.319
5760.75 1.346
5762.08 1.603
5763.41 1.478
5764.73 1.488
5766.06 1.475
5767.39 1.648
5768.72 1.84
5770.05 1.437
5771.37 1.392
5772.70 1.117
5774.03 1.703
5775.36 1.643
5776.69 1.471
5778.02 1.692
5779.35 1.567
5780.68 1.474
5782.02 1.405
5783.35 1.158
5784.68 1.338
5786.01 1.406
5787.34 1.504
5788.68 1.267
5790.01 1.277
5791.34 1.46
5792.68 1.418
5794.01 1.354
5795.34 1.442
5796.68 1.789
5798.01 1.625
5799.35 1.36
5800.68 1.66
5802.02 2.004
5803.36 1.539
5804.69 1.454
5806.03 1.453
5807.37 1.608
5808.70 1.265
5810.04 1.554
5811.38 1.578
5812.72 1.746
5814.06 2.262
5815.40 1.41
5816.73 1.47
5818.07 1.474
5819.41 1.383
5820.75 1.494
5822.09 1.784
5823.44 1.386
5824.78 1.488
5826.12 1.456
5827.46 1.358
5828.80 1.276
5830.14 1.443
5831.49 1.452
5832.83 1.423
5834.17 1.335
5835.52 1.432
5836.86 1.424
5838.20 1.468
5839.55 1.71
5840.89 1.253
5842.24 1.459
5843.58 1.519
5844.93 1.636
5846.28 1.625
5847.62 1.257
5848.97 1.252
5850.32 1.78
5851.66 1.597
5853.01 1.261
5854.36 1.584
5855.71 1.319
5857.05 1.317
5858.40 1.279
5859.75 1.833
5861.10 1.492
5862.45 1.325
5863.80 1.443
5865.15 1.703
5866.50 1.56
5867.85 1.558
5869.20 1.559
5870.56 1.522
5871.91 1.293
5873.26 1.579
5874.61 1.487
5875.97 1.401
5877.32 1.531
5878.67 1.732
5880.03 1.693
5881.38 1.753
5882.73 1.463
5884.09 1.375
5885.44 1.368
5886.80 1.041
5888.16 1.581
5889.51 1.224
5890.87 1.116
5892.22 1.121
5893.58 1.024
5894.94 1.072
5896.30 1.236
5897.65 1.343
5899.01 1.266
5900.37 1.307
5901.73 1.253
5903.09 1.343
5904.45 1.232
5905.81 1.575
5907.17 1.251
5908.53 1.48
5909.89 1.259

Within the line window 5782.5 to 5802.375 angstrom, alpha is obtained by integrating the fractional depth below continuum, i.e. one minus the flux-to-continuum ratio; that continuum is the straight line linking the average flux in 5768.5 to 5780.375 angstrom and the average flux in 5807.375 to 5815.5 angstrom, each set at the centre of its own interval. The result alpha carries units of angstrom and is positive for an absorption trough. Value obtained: 1.6 angstrom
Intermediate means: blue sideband 1.53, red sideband 1.65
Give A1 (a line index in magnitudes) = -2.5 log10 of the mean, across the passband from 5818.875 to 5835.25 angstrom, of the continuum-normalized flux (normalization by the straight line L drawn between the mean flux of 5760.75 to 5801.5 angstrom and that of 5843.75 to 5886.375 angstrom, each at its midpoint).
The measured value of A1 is 0.039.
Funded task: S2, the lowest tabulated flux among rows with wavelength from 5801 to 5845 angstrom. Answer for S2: 1.253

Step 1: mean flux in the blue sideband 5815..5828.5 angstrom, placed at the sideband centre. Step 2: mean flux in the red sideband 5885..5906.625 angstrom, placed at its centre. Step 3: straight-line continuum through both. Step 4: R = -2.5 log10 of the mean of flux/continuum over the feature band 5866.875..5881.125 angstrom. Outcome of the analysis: -0.17 mag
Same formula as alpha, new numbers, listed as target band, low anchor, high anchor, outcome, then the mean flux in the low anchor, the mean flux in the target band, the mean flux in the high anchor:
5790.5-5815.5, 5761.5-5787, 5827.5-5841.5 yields -2.11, 1.49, 1.58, 1.42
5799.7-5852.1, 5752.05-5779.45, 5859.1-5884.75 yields 0.22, 1.5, 1.52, 1.54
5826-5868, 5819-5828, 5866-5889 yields 0.74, 1.48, 1.46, 1.5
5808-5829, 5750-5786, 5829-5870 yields -0.80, 1.47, 1.53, 1.47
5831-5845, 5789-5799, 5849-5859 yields -0.11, 1.47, 1.46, 1.44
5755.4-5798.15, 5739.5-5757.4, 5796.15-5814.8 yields 2.70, 1.49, 1.46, 1.63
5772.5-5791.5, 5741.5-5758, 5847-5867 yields 0.43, 1.47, 1.44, 1.47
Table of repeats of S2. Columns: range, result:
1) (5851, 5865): 1.261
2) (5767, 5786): 1.117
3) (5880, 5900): 1.024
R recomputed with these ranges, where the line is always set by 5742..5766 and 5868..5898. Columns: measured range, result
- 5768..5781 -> -0.063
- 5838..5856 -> -0.055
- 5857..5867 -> -0.076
